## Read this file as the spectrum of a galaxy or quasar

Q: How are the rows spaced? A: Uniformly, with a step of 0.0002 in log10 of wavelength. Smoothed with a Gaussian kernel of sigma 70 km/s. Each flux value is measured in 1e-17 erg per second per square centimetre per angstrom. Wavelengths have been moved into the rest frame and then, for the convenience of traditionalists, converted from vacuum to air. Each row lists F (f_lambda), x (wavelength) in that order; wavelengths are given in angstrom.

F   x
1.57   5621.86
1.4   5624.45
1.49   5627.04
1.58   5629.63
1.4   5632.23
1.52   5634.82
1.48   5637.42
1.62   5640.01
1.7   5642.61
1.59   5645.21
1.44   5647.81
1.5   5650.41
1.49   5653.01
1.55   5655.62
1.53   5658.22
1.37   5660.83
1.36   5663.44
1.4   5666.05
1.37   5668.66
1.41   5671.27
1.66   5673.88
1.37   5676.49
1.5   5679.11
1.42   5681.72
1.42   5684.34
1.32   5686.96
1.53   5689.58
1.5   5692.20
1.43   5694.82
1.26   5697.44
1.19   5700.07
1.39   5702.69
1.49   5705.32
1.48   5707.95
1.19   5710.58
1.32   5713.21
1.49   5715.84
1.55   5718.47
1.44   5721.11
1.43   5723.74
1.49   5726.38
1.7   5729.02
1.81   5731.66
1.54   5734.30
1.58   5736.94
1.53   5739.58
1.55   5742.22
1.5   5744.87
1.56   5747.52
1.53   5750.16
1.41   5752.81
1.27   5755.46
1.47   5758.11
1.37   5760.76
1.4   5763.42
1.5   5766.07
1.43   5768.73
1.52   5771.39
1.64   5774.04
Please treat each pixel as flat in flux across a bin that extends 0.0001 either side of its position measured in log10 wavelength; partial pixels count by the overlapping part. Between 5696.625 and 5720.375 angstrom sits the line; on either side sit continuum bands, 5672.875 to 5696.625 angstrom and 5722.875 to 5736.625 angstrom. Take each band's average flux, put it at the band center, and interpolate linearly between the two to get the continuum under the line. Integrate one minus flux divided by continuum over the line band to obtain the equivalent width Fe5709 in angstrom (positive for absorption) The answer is 2.4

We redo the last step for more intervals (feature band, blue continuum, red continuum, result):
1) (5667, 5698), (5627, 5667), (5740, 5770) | 1.1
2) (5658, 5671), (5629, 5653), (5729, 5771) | 1.1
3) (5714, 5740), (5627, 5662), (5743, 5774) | -1.3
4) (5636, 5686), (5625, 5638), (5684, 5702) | -1.6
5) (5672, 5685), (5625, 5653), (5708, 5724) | -0.1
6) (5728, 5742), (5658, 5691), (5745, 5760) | -1.7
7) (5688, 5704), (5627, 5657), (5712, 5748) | 1.6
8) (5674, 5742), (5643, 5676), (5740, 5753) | 1.9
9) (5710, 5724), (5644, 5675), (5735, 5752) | 1.0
